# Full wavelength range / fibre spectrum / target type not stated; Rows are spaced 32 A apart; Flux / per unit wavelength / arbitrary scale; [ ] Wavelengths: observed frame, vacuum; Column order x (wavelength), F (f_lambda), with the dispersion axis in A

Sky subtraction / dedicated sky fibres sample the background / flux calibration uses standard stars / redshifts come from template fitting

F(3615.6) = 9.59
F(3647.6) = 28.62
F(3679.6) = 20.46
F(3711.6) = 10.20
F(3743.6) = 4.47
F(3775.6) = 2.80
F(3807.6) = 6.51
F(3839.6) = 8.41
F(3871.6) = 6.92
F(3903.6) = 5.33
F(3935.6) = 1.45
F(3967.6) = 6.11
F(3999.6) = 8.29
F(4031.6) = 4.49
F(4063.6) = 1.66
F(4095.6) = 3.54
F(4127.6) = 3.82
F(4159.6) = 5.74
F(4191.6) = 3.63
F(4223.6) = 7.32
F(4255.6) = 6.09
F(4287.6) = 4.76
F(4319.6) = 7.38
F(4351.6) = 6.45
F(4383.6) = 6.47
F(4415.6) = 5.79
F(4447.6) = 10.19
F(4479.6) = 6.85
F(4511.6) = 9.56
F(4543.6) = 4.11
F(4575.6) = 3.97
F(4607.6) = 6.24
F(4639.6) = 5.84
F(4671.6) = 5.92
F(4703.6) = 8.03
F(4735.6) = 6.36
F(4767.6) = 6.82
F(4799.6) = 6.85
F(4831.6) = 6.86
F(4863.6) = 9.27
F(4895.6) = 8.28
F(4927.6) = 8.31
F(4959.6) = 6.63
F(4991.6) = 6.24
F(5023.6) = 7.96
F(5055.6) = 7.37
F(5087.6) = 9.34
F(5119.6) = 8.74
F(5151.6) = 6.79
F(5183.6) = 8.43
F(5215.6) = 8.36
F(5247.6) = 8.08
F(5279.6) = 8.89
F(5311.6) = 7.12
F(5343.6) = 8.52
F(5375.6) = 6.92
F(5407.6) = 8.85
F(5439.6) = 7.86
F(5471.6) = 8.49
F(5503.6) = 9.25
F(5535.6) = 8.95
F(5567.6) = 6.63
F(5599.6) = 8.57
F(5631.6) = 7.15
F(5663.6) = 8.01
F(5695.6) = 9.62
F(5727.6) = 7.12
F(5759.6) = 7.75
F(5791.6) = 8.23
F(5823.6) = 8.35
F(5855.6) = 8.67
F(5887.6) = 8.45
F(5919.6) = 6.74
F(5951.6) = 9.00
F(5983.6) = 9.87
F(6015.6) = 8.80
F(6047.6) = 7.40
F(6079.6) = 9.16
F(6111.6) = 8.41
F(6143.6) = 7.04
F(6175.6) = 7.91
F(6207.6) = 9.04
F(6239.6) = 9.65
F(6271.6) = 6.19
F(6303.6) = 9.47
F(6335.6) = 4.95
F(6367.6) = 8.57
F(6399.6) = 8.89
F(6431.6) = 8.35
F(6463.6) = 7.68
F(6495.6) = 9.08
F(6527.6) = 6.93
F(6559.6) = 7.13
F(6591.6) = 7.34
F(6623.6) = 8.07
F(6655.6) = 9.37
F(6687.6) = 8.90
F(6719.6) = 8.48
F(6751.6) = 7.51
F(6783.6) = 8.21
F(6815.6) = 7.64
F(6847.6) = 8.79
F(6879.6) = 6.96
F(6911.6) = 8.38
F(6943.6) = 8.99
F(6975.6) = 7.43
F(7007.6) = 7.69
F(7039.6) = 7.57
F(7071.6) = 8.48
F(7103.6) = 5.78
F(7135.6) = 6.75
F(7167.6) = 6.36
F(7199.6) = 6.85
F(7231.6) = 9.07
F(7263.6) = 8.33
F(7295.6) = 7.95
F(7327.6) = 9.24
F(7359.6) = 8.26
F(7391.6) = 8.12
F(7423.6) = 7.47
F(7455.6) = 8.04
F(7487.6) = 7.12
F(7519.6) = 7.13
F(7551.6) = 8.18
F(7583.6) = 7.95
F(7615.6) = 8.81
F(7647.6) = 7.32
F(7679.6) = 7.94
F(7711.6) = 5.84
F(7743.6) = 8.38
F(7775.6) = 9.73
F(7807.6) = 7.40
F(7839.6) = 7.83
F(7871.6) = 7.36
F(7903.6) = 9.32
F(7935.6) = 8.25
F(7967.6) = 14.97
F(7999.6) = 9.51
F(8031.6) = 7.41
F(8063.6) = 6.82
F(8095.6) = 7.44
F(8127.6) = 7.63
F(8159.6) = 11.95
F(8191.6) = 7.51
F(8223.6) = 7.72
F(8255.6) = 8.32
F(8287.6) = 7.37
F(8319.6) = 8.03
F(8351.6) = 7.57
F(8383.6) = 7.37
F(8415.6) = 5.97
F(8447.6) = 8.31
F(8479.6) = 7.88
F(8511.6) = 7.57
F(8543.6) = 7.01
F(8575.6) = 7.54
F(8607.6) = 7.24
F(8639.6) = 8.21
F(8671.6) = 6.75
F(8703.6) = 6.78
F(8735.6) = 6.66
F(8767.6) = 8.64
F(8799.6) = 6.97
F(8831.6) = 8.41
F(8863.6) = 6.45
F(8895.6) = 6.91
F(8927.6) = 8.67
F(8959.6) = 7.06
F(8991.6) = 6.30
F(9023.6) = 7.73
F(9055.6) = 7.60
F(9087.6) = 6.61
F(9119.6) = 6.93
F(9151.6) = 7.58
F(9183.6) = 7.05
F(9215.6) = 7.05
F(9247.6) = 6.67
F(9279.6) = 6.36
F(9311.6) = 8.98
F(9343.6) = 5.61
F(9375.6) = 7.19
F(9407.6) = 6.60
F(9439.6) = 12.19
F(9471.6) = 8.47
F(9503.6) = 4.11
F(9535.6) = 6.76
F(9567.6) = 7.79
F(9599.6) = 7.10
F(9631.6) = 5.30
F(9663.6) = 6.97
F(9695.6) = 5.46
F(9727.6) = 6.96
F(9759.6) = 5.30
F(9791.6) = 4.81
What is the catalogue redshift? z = 0.21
